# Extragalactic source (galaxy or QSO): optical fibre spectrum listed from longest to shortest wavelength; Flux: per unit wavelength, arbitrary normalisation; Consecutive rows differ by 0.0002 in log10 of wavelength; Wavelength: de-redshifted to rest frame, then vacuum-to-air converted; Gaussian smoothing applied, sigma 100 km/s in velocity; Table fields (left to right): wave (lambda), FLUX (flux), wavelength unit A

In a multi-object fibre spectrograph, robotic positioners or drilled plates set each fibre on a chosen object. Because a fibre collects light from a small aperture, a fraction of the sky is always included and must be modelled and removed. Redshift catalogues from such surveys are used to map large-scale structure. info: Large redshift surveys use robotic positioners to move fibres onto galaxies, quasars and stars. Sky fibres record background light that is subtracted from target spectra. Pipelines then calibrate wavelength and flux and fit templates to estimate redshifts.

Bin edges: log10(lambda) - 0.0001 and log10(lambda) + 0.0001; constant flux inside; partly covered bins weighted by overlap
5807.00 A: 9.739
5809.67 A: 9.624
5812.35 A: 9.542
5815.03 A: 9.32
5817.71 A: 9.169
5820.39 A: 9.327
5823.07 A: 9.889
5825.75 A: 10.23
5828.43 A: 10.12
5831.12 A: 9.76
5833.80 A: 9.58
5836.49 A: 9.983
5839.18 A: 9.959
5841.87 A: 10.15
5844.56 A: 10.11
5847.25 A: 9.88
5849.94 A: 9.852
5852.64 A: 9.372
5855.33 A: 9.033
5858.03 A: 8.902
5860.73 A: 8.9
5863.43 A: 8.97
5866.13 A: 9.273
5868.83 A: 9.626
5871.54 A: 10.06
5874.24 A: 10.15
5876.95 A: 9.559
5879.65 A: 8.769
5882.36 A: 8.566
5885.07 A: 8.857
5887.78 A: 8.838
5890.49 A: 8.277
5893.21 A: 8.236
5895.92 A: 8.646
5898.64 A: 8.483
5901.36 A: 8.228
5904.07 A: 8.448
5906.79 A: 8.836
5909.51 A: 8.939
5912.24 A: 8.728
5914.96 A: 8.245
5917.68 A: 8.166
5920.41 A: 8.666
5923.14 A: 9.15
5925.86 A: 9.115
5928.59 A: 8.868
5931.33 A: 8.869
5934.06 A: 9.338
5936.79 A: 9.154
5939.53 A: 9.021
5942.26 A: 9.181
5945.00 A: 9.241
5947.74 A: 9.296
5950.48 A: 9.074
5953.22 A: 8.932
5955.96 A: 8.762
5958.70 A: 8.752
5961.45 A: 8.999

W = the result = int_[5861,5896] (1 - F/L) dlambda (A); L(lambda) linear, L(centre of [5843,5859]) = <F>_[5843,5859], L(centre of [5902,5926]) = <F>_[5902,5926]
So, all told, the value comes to 0.4 A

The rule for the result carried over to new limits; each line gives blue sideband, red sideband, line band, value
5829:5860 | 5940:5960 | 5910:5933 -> 1.2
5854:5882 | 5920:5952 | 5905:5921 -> 1.0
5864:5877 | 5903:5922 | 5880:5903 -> 1.5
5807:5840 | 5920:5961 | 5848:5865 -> 0.6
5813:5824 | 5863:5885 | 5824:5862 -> -1.3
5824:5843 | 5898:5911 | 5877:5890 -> 0.3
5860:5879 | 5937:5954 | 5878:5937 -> 3.9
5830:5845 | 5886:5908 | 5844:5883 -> -0.4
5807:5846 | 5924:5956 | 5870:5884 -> 0.1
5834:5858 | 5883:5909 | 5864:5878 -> -0.8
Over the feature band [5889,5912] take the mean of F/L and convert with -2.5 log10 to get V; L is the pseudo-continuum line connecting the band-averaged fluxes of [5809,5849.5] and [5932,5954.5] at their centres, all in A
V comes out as 0.10 mag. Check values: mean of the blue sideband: 9.78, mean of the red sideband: 9.15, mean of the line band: 8.52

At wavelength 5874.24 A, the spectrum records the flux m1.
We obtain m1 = 10.15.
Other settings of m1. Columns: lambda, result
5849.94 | 9.852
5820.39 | 9.327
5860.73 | 8.9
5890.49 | 8.277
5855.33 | 9.033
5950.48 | 9.074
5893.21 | 8.236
